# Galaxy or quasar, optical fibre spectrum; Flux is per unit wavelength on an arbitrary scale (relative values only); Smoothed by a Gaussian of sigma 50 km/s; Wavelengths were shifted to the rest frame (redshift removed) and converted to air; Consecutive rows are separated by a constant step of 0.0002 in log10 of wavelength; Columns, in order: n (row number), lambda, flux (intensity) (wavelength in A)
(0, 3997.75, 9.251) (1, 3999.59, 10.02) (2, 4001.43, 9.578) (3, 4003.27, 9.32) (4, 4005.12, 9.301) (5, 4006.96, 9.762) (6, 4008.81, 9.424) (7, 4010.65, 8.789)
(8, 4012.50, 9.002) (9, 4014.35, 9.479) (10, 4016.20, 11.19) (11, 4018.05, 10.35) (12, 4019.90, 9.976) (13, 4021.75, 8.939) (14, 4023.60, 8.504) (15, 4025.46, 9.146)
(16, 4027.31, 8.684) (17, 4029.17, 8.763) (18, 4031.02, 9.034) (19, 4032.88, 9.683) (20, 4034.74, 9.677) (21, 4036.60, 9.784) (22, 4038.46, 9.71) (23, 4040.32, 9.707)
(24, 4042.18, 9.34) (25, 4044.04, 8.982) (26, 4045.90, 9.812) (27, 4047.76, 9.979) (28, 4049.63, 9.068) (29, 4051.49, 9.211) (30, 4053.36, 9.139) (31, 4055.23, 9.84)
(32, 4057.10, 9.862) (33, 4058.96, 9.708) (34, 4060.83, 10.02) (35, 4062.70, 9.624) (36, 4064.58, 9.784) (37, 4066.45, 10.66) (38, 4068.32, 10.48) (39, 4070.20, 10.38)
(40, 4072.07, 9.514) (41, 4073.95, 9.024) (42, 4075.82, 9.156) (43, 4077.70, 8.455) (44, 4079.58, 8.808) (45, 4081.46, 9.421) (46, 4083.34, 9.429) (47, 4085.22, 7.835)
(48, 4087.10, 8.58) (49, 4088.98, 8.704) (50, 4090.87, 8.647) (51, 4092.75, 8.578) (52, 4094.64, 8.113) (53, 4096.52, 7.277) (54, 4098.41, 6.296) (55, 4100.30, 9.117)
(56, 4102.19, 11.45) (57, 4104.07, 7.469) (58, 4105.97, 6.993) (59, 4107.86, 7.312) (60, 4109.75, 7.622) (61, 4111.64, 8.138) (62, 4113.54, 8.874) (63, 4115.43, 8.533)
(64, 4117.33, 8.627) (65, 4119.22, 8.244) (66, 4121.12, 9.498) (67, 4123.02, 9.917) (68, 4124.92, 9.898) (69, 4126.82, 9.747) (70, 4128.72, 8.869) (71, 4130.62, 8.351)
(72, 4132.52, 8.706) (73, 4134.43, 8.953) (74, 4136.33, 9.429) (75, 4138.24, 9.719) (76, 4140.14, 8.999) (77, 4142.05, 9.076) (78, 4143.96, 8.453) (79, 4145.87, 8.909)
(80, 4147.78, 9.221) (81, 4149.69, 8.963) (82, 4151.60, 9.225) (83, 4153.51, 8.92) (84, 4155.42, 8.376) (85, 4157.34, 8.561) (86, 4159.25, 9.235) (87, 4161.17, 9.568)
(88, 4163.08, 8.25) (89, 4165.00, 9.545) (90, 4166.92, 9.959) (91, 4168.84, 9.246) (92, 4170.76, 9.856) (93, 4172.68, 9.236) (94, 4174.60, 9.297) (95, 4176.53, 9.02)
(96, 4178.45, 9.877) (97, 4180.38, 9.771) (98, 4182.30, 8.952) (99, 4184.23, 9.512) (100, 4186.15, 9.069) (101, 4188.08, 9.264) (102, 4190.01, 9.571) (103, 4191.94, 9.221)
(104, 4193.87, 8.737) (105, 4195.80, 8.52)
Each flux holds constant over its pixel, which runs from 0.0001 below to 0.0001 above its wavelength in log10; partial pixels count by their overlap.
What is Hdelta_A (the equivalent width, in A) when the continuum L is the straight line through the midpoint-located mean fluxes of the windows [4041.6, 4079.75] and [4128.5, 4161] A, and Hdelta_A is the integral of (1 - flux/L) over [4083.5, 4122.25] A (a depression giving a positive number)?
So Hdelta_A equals 3.9 A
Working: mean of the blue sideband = 9.58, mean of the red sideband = 8.96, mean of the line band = 8.33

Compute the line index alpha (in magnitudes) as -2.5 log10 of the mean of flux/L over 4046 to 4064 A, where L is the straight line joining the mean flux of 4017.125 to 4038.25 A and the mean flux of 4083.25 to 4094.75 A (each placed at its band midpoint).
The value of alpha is -0.075 mag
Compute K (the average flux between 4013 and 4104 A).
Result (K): 9.29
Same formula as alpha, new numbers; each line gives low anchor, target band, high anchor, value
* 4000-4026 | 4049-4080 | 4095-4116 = -0.10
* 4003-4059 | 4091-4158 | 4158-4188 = 0.08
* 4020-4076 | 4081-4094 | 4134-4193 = 0.09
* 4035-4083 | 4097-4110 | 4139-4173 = 0.17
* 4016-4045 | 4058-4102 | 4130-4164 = 0.02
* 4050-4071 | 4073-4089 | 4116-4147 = 0.09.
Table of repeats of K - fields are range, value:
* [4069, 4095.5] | 8.92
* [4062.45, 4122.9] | 8.77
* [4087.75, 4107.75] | 8.23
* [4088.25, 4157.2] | 8.7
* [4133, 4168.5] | 9.07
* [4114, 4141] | 9.11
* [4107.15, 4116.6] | 8.13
